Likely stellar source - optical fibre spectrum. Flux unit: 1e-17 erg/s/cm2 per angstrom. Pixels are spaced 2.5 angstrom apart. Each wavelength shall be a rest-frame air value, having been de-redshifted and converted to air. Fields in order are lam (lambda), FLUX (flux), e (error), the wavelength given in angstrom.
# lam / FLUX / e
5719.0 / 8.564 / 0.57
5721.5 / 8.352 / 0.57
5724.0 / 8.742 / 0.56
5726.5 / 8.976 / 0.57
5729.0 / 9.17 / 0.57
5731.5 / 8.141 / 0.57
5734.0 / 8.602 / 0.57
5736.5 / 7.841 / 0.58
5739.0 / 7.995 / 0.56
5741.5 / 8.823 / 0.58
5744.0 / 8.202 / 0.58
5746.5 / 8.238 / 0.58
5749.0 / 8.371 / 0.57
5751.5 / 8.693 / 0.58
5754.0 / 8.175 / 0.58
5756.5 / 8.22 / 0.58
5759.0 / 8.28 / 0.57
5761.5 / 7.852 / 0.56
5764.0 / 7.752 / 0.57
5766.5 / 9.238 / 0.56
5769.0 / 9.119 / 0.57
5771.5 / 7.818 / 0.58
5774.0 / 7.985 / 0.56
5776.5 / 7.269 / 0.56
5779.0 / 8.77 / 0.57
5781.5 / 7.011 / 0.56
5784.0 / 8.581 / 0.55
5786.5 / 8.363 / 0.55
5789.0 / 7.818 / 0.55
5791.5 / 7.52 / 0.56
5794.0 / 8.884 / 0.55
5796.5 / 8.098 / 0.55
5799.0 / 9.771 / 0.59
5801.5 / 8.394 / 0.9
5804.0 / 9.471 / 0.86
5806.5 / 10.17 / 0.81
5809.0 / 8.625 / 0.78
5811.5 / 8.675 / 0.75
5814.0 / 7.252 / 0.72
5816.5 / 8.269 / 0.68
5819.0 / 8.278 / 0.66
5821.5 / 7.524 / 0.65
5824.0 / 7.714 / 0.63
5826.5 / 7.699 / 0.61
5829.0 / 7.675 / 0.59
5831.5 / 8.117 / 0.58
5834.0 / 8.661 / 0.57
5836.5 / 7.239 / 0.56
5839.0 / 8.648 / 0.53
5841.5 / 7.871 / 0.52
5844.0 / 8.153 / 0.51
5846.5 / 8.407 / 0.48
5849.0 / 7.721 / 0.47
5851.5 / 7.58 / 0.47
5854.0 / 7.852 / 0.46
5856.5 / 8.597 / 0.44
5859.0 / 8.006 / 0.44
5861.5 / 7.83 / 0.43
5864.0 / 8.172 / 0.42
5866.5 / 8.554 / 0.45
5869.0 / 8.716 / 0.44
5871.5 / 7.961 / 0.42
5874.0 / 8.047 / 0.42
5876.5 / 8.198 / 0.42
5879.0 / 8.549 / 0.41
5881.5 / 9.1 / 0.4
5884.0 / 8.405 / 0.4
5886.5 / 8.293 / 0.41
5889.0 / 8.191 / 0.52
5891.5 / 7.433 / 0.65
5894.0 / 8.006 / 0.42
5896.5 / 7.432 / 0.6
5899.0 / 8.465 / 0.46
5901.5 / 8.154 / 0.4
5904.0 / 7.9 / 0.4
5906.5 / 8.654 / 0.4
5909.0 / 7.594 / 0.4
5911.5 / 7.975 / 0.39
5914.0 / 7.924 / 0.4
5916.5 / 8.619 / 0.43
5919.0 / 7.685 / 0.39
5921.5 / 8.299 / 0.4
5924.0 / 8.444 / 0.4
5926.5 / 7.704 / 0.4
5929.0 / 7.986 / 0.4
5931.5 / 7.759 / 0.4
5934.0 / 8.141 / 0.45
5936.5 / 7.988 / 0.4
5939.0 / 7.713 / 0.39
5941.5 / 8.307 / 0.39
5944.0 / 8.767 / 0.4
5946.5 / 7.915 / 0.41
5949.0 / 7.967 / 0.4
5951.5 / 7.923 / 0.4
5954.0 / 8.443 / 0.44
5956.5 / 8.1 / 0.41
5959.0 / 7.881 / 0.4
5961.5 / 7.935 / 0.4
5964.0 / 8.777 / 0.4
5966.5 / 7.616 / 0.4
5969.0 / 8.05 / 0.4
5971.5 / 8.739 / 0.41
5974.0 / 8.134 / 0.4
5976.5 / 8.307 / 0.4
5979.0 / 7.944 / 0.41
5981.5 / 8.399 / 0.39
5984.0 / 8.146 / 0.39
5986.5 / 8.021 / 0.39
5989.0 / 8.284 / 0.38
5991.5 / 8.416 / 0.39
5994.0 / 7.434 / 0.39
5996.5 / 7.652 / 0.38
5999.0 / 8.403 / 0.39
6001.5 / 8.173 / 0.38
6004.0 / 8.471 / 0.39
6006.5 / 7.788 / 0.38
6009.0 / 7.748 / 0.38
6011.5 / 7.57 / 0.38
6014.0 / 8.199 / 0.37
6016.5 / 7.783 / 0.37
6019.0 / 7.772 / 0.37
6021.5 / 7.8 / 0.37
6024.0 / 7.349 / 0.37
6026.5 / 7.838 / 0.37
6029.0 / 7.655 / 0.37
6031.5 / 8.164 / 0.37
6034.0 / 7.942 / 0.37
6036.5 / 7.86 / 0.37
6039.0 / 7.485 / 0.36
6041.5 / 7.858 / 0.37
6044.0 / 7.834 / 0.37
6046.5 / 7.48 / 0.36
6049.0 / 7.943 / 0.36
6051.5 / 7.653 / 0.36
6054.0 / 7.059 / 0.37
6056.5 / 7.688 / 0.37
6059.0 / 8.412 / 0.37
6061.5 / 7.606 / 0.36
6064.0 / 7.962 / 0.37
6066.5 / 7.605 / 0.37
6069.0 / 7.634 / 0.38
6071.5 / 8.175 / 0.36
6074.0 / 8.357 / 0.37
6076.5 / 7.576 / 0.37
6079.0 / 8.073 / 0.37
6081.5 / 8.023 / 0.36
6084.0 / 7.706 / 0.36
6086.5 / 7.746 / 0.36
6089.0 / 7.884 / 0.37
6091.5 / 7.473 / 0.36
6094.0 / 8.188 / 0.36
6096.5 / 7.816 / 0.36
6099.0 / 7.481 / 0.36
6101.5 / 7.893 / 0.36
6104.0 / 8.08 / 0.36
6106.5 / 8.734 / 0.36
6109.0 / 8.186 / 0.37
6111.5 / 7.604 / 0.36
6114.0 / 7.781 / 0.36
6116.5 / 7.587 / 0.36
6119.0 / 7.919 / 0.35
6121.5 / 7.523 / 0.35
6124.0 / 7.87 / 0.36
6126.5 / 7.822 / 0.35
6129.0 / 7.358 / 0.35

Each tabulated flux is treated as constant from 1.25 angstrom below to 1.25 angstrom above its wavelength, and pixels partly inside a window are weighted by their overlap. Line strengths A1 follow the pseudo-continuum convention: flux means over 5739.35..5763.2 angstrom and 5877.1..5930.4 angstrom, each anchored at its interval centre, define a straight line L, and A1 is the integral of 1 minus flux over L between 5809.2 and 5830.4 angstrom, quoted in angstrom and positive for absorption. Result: 0.8 angstrom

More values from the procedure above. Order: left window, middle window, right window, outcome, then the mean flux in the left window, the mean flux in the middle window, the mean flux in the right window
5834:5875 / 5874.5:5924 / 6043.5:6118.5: -0.7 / 8.1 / 8.16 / 7.84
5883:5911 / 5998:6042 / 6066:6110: 0.5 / 8.04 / 7.88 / 7.93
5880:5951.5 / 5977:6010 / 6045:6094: -0.5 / 8.1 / 8.08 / 7.8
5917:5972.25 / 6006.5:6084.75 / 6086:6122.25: 1.5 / 8.1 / 7.8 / 7.87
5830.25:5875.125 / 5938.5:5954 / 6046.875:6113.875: -0.3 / 8.12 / 8.15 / 7.86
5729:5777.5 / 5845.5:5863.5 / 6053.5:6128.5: 0.3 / 8.27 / 8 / 7.85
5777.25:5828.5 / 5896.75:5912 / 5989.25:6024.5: 0.1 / 8.32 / 8.09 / 7.92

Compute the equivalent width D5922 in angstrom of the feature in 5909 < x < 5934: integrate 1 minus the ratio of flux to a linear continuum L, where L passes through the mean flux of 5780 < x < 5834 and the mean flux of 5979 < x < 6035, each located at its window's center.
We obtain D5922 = 0.2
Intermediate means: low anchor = 8.29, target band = 8.03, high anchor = 7.95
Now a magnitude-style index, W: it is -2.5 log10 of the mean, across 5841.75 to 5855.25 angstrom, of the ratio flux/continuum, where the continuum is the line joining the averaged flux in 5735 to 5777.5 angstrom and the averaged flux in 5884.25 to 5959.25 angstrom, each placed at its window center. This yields 0.03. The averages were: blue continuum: 8.24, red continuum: 8.06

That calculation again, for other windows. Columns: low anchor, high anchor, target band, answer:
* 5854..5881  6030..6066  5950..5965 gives -0.019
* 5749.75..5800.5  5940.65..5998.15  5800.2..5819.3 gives -0.054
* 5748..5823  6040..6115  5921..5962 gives 0.001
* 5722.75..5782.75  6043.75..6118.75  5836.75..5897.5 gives 0.000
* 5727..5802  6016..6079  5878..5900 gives -0.017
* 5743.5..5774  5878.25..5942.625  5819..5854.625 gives 0.037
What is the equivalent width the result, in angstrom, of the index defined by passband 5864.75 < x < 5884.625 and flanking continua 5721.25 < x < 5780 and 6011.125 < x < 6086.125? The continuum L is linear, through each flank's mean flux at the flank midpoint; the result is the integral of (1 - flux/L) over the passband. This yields -0.8 angstrom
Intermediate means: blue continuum 8.36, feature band 8.44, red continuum 7.8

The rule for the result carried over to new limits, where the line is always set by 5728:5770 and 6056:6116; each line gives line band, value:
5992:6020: 0.3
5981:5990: -0.2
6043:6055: 0.5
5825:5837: 0.5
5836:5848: 0.2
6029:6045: 0.3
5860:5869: 0.0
